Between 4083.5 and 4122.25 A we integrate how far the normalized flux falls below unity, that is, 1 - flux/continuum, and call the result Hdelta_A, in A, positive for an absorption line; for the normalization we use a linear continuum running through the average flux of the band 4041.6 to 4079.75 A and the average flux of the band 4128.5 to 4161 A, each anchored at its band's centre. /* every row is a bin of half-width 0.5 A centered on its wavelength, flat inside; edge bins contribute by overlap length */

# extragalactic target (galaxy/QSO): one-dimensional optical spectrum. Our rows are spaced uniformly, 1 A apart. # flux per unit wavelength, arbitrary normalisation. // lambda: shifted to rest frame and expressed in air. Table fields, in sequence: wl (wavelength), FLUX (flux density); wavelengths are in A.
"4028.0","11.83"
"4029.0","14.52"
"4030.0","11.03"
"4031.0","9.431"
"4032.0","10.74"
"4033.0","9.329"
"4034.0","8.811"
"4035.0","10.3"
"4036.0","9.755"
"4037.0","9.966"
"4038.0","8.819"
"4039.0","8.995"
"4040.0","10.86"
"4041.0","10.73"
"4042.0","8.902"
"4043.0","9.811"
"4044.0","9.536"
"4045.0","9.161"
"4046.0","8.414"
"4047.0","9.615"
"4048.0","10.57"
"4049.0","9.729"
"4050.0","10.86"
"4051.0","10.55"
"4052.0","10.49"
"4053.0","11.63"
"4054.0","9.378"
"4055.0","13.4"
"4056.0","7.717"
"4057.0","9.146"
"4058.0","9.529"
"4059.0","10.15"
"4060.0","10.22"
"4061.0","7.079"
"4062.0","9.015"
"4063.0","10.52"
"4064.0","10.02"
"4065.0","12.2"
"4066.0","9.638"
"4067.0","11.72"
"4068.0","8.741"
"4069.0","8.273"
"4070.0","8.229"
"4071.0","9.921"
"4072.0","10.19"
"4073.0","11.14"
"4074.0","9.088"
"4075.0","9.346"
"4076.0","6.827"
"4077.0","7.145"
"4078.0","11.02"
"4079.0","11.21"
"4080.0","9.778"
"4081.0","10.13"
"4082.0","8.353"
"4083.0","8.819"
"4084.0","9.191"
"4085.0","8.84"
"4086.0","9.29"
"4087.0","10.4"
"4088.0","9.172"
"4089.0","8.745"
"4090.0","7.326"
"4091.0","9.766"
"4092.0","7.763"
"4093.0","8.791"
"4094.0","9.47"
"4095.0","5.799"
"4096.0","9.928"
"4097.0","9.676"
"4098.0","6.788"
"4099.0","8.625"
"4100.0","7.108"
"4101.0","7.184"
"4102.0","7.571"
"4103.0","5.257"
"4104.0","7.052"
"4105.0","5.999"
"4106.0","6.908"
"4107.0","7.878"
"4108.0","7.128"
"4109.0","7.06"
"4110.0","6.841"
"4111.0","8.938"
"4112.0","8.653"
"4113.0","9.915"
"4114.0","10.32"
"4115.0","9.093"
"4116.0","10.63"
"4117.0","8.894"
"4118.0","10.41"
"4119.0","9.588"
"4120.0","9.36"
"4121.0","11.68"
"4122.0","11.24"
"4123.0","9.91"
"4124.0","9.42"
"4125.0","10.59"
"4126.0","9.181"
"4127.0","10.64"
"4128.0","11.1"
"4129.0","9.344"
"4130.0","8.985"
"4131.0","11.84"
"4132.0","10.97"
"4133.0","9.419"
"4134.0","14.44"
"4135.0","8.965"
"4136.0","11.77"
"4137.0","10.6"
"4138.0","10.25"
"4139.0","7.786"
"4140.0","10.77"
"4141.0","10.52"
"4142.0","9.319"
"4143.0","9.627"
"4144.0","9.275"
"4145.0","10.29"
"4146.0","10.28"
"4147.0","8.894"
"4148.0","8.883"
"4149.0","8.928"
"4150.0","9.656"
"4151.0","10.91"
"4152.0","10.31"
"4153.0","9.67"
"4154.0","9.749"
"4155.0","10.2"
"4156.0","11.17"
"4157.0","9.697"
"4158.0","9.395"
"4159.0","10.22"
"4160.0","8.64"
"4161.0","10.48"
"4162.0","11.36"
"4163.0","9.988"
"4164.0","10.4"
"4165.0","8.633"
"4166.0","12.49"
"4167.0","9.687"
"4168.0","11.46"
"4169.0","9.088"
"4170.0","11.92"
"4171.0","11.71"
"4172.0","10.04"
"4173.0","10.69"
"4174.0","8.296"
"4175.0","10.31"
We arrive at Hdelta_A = 5.2 A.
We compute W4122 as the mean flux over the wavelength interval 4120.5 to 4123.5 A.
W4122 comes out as 10.9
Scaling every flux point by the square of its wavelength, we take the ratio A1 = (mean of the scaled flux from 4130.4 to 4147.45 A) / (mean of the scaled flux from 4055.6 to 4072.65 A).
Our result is 1.11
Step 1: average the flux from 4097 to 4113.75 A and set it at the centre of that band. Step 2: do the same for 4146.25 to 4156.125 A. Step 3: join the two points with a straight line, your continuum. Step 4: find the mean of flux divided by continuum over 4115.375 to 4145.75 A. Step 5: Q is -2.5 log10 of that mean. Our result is -0.17 mag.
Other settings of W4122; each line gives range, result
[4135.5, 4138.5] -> 10.9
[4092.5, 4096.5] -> 8.5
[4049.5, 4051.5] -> 10.7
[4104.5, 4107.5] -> 6.93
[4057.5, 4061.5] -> 9.24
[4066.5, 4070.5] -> 9.24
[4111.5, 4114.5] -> 9.63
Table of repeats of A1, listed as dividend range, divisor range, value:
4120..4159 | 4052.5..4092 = 1.10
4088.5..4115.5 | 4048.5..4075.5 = 0.82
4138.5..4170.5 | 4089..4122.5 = 1.21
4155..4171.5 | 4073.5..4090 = 1.18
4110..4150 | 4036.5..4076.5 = 1.06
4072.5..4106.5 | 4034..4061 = 0.88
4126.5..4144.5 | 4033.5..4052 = 1.11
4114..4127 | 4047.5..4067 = 1.02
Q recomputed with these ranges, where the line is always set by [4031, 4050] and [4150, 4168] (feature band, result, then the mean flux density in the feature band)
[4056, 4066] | 0.01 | 9.66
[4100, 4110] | 0.40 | 6.9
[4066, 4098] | 0.08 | 9.13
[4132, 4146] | -0.02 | 10.3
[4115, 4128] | -0.01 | 10.1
